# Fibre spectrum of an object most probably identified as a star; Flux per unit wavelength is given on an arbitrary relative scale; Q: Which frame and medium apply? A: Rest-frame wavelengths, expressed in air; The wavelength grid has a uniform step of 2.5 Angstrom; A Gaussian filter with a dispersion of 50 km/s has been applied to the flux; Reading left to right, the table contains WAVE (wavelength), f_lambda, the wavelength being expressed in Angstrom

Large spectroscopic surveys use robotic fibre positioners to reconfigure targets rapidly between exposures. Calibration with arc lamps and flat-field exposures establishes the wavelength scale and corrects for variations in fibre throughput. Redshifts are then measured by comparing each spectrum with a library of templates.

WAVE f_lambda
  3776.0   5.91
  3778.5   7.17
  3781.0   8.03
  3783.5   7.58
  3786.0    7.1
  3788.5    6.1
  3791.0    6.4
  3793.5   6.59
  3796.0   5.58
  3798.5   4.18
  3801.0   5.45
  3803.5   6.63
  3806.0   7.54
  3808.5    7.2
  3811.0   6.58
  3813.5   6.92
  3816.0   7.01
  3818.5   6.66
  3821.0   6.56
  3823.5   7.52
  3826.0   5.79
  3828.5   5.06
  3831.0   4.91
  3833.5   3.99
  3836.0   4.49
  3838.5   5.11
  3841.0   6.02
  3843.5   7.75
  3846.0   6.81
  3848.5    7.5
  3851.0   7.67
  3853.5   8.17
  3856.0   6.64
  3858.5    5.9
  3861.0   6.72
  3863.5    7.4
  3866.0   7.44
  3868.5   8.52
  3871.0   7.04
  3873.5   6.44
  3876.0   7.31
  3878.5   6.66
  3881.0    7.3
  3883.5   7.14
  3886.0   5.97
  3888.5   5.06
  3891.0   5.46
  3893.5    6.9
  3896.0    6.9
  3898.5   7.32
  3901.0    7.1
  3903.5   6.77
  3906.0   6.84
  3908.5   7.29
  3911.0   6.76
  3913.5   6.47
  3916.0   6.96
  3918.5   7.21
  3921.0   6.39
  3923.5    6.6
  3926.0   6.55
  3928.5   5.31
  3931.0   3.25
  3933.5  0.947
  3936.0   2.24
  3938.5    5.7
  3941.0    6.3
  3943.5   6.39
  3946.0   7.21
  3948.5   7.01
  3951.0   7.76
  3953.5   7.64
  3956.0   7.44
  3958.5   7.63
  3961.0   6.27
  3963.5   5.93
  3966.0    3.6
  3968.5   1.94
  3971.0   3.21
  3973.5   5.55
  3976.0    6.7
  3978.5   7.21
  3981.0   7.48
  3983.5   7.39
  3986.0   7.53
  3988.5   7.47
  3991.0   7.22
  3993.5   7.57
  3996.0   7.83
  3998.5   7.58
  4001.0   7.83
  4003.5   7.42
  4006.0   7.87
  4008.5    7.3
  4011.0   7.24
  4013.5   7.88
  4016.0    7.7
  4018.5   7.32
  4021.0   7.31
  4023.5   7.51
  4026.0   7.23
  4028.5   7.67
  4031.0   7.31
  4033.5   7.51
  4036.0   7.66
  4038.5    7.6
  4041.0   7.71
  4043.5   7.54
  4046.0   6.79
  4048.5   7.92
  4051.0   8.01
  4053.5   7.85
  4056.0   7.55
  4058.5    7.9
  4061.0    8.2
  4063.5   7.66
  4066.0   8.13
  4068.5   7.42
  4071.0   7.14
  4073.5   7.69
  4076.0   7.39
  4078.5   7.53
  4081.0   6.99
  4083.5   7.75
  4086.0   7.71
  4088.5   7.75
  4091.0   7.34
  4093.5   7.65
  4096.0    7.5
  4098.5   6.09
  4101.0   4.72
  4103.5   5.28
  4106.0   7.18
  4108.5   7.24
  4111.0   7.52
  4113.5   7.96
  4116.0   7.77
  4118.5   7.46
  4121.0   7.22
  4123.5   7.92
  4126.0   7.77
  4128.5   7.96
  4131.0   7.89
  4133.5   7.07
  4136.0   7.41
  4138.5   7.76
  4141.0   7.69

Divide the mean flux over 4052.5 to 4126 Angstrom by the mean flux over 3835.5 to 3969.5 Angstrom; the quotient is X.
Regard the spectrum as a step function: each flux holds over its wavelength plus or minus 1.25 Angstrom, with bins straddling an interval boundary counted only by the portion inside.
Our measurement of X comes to 1.16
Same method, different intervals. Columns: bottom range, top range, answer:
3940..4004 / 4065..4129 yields 1.10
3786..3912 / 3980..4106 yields 1.13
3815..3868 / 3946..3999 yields 1.02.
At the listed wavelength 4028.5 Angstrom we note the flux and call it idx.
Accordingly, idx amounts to 7.67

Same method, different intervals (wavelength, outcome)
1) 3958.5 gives 7.63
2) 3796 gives 5.58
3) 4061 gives 8.2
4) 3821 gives 6.56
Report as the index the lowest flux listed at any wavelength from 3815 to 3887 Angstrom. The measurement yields 3.99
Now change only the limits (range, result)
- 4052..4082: 6.99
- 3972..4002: 5.55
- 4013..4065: 6.79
